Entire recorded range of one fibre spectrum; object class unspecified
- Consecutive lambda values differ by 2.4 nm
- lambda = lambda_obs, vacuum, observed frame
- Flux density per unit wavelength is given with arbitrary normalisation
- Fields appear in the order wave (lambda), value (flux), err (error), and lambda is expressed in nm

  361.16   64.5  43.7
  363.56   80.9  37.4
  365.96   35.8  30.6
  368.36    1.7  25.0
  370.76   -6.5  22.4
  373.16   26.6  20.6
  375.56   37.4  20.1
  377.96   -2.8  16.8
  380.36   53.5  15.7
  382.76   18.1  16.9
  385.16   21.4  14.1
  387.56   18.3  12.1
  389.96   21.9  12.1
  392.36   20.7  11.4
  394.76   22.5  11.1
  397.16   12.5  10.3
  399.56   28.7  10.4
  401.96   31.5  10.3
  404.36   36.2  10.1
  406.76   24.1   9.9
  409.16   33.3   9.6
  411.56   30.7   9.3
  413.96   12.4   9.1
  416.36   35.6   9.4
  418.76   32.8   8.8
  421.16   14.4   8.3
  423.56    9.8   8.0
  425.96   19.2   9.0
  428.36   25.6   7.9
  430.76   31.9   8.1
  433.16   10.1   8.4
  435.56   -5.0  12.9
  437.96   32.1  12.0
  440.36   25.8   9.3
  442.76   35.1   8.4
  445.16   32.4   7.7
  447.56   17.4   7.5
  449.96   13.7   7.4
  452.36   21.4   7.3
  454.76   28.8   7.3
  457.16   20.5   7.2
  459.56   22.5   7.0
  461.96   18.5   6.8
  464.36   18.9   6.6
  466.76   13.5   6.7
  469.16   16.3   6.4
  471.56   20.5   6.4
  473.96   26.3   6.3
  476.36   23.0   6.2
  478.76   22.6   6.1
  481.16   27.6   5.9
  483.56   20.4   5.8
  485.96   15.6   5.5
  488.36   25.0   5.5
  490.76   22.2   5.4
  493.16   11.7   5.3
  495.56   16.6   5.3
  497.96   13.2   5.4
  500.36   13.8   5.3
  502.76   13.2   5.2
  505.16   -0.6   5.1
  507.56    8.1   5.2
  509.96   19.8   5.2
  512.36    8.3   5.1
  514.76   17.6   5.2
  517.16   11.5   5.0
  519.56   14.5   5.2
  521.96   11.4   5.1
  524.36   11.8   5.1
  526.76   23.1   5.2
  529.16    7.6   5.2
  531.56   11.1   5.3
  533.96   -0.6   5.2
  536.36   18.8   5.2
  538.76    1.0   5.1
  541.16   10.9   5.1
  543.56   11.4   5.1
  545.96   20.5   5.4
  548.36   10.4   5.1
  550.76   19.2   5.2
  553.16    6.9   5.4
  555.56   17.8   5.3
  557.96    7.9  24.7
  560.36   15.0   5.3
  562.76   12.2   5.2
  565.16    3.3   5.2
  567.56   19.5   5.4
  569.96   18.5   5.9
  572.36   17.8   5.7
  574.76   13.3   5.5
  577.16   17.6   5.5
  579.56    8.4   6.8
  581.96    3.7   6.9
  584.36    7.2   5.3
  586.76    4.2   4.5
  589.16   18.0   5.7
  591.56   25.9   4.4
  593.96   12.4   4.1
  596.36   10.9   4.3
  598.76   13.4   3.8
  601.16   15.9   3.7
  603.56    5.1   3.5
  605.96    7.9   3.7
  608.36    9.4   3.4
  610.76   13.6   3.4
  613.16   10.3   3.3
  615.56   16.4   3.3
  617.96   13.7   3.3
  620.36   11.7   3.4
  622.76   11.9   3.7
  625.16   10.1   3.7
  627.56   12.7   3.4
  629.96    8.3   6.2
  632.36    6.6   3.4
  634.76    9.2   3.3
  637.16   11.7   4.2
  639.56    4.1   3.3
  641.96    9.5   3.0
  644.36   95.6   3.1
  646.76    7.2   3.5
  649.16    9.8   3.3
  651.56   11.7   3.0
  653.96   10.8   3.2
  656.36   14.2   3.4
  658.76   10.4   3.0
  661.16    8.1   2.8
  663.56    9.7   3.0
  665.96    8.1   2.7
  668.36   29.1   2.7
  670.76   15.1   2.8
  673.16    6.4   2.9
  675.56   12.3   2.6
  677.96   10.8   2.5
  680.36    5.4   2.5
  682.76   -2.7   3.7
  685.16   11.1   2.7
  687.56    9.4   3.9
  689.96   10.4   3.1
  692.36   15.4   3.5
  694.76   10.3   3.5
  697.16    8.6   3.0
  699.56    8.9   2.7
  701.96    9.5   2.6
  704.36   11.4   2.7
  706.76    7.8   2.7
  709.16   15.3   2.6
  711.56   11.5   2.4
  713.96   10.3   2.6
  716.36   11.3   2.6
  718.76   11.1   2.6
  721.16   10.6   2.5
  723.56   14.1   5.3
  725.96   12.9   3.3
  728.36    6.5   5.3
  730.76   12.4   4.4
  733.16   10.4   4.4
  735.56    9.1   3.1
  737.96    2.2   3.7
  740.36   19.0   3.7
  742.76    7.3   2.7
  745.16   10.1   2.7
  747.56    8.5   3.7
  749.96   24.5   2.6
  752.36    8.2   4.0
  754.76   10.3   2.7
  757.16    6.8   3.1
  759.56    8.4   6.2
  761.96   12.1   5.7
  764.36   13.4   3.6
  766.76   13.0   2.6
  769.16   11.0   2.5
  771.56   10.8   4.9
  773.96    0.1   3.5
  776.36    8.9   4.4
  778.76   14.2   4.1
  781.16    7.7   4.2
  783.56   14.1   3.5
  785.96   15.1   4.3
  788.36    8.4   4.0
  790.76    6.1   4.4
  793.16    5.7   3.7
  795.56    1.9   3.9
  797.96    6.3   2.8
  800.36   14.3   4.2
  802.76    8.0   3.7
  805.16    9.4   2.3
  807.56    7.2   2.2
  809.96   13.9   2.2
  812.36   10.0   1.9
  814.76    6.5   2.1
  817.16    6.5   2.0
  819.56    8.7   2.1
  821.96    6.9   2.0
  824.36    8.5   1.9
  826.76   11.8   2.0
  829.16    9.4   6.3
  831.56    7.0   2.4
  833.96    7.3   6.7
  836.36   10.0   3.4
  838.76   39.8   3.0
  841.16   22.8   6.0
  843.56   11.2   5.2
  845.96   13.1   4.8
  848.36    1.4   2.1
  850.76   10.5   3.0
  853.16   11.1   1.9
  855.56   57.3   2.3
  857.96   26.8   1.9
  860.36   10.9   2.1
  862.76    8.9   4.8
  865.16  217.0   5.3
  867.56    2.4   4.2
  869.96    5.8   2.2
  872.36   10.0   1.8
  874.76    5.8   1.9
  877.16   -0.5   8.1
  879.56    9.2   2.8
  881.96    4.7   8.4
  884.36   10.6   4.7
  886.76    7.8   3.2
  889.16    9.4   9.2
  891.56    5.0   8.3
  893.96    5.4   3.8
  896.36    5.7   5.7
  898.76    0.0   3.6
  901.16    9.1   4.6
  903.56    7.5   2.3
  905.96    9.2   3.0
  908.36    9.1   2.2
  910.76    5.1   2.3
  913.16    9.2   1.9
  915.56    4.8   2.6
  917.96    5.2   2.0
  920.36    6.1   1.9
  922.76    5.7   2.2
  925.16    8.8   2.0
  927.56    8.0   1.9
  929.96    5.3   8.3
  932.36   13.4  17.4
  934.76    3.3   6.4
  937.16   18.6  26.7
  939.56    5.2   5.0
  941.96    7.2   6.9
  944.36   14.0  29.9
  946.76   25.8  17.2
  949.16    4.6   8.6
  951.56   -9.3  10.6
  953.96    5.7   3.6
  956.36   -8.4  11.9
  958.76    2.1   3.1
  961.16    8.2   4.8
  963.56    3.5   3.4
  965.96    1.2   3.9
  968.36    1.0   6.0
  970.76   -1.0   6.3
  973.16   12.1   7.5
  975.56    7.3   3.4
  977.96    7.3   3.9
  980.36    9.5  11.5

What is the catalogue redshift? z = 0.73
